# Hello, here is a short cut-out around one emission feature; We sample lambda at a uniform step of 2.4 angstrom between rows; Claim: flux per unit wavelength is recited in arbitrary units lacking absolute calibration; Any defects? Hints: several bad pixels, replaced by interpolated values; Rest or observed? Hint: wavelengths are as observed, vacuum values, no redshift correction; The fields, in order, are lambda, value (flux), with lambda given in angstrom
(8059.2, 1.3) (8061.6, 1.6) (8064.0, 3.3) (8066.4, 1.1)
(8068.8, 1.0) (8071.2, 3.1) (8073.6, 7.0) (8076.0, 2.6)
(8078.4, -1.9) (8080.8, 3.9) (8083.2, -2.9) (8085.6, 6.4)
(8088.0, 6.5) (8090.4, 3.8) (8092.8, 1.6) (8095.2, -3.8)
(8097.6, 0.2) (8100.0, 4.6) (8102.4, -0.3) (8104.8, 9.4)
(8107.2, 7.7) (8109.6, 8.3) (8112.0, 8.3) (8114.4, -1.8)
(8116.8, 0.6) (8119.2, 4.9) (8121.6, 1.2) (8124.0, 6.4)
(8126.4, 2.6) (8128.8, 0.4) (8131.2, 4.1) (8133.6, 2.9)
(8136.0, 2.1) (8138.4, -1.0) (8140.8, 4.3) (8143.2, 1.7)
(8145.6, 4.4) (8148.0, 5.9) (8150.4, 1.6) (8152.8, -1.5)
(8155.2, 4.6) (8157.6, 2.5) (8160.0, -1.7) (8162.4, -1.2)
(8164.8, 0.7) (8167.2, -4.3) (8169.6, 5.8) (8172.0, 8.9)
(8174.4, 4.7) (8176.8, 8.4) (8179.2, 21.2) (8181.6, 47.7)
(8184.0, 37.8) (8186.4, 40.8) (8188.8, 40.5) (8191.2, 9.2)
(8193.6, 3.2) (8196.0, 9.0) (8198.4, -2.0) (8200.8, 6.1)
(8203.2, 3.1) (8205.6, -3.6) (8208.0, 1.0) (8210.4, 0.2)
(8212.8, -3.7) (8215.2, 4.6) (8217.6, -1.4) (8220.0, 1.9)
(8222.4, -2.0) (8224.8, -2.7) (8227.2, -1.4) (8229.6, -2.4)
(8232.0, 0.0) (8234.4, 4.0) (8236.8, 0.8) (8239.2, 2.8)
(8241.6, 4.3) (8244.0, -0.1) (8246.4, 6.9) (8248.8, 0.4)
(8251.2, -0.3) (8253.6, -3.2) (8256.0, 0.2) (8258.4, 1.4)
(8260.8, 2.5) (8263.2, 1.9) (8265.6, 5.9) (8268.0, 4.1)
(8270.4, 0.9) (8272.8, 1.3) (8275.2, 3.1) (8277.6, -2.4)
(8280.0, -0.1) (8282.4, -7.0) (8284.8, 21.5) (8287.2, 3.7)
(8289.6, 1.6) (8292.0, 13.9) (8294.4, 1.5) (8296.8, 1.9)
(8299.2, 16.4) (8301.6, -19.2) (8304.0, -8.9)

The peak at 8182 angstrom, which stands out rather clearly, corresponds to [O II]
